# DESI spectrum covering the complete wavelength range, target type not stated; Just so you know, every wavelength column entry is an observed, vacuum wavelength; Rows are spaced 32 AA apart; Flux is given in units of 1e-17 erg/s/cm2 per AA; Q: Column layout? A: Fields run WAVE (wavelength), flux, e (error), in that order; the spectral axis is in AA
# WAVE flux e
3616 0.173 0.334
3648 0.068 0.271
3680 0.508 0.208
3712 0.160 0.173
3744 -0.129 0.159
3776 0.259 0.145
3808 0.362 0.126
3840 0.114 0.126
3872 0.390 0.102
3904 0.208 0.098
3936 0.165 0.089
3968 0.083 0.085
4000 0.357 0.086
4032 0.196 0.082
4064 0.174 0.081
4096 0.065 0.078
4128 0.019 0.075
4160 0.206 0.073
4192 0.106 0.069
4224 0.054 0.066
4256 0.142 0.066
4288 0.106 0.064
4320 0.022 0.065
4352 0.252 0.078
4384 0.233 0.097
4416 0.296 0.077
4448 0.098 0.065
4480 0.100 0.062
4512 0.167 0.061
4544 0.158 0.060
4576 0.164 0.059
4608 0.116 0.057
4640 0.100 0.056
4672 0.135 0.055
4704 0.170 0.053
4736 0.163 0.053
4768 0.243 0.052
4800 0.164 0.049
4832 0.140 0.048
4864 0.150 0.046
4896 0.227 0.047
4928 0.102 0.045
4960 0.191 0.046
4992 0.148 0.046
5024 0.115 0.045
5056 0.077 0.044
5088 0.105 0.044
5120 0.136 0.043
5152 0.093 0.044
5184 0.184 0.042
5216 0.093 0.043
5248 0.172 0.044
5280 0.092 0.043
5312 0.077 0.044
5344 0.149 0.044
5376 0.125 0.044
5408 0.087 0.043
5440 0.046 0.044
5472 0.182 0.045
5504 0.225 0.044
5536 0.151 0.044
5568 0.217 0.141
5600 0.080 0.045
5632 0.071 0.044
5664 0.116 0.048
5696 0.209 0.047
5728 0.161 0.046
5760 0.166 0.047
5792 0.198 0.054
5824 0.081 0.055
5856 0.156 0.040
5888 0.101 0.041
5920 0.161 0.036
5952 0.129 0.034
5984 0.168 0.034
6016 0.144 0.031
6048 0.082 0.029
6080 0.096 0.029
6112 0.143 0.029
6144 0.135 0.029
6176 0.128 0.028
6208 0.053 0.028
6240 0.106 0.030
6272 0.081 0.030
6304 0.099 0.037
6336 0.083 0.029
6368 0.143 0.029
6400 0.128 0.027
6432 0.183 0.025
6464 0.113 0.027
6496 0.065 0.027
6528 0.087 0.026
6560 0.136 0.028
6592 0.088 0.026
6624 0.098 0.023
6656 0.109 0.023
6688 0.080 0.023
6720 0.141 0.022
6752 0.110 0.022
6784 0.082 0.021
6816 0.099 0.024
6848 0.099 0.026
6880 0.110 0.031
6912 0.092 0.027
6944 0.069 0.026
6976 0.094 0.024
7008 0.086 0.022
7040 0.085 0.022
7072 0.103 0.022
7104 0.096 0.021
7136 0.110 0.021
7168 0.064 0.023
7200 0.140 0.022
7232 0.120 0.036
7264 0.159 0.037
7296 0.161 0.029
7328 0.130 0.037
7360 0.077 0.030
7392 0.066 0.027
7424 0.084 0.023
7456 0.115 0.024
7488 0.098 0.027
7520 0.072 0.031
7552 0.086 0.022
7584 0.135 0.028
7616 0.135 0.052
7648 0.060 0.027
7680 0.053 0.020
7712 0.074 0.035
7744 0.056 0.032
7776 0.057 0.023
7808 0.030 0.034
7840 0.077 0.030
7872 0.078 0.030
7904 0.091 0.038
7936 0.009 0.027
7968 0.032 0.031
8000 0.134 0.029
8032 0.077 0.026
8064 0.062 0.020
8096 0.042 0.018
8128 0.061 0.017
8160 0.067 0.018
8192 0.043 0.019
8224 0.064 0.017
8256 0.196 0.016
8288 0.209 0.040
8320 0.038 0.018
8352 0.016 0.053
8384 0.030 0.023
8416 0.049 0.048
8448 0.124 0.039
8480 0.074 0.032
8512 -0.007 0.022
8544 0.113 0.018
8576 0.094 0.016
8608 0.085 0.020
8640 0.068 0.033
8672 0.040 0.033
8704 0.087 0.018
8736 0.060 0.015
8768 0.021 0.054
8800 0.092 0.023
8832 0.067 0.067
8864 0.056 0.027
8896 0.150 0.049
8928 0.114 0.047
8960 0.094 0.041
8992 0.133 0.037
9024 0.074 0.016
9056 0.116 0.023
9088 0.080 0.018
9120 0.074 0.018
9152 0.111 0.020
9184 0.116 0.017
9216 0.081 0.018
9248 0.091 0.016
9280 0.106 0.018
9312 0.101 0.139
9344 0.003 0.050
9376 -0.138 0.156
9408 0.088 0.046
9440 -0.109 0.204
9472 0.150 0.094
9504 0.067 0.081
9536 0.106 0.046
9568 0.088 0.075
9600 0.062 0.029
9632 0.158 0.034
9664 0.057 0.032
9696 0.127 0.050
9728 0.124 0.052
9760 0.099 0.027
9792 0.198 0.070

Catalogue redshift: 1.219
